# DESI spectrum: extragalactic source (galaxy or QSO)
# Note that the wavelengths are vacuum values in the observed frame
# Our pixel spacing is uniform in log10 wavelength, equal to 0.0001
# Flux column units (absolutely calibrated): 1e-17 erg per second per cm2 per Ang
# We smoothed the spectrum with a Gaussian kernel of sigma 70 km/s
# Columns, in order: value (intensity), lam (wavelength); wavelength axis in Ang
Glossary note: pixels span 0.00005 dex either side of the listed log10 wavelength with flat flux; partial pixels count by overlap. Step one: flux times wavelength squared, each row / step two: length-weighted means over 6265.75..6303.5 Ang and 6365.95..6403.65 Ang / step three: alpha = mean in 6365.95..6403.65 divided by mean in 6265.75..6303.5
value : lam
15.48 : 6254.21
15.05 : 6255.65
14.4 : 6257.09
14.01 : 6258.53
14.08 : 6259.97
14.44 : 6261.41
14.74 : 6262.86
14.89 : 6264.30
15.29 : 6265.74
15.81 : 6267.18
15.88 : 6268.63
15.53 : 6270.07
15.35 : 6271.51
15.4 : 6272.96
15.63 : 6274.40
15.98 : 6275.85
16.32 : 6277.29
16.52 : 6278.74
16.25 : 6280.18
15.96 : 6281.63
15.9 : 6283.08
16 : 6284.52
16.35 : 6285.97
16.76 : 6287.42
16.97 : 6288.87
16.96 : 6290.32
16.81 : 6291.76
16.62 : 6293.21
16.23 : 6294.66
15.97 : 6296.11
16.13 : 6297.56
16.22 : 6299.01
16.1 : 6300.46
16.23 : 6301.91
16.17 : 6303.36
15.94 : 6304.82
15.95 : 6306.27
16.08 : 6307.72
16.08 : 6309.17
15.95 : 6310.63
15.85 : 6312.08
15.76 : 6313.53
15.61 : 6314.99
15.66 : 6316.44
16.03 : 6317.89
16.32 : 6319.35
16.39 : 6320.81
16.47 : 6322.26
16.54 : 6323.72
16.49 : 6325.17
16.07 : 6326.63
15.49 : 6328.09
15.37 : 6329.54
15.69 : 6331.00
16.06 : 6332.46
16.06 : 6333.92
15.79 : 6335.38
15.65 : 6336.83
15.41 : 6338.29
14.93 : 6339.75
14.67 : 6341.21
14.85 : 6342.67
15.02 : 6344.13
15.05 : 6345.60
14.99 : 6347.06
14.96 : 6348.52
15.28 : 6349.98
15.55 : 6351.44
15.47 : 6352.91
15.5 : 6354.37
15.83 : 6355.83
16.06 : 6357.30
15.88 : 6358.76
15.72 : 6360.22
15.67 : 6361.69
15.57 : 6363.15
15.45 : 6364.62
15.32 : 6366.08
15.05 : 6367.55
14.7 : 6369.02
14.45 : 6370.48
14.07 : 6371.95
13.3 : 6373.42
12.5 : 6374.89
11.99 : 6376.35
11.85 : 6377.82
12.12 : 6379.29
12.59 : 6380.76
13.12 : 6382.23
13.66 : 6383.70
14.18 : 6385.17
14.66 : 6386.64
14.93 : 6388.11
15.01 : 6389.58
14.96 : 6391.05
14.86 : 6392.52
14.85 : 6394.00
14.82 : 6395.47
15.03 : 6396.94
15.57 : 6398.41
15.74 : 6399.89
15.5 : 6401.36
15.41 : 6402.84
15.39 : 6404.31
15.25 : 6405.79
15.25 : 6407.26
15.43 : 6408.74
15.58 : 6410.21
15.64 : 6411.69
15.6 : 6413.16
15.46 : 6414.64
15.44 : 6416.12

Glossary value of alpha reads 0.9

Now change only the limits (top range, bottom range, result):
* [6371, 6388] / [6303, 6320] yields 0.84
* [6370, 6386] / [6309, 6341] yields 0.84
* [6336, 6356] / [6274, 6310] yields 0.95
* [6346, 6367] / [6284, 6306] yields 0.97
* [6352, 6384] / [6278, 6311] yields 0.90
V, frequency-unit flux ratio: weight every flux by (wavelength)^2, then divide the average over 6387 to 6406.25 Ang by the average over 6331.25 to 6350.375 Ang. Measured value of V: 1.01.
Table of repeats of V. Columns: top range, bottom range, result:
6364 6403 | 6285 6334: 0.90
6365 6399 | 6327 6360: 0.92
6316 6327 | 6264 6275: 1.07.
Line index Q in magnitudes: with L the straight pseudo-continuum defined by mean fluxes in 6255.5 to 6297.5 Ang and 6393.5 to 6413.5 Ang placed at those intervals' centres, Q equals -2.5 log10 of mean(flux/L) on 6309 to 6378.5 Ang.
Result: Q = 0.02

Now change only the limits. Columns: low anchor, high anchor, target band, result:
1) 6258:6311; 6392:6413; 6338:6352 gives 0.04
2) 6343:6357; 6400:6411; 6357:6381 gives 0.08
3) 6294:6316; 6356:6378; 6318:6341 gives -0.03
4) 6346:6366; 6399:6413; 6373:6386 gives 0.21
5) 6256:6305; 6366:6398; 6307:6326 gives -0.06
